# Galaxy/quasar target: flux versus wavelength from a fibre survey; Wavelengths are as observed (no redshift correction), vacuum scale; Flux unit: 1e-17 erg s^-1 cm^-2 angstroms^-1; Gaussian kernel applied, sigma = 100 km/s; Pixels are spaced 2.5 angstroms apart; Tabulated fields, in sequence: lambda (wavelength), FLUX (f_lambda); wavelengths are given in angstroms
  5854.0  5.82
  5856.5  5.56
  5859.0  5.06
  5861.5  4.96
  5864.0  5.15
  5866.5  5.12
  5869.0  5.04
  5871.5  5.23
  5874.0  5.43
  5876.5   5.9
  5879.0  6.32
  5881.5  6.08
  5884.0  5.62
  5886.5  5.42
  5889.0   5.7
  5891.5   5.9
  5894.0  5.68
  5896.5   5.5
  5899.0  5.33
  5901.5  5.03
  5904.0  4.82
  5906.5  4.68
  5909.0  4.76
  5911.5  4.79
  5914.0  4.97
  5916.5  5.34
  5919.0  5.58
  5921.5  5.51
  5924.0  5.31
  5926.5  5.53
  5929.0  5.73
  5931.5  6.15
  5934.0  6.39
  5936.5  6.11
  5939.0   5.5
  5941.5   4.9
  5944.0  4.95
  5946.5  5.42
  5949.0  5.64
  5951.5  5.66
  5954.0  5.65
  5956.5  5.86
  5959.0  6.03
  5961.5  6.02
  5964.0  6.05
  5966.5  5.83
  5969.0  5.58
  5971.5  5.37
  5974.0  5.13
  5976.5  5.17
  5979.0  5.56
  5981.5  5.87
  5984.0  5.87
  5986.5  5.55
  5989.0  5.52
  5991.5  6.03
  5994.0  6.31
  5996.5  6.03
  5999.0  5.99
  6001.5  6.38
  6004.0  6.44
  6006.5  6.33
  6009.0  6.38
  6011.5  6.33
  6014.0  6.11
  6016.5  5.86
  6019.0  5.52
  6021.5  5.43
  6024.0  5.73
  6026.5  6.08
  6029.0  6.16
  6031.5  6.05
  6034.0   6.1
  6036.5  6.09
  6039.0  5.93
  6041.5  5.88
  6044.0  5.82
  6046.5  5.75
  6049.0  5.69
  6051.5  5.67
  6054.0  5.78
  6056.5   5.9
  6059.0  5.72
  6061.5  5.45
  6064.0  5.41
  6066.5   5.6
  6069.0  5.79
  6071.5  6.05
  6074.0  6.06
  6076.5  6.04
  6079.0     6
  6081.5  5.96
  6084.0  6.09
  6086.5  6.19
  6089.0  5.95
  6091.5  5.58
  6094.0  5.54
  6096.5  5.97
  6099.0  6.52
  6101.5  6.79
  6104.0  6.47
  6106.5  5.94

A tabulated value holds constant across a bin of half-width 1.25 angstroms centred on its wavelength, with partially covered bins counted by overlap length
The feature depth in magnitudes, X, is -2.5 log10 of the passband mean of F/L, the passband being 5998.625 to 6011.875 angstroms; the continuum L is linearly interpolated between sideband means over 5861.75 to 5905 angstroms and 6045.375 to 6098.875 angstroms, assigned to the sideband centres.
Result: -0.11 mag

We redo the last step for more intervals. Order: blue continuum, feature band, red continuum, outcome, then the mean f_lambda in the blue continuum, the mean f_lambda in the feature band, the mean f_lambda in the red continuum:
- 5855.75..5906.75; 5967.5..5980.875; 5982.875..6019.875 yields 0.098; 5.42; 5.39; 6.05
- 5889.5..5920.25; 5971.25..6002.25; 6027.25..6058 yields -0.025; 5.21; 5.75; 5.9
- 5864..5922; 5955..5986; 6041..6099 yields -0.022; 5.37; 5.69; 5.84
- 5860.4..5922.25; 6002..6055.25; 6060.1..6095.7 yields -0.048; 5.35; 5.96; 5.84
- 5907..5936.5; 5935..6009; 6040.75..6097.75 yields -0.033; 5.47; 5.76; 5.82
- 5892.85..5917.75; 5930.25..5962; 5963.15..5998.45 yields -0.056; 5.09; 5.71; 5.71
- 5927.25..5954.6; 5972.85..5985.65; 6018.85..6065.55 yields 0.035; 5.64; 5.52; 5.8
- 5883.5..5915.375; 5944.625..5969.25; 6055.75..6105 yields -0.057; 5.24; 5.76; 5.95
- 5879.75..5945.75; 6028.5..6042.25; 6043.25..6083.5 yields -0.056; 5.44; 6.03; 5.8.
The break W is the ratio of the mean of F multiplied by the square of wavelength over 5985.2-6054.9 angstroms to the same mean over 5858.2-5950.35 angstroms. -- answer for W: 1.1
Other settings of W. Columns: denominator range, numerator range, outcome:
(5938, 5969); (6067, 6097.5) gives 1.10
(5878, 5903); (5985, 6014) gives 1.12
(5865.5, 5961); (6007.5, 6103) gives 1.13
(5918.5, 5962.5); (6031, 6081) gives 1.07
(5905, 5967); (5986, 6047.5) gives 1.11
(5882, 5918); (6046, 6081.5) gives 1.16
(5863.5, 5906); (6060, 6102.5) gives 1.16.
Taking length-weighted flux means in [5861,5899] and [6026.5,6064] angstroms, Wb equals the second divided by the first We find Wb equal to 1.1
